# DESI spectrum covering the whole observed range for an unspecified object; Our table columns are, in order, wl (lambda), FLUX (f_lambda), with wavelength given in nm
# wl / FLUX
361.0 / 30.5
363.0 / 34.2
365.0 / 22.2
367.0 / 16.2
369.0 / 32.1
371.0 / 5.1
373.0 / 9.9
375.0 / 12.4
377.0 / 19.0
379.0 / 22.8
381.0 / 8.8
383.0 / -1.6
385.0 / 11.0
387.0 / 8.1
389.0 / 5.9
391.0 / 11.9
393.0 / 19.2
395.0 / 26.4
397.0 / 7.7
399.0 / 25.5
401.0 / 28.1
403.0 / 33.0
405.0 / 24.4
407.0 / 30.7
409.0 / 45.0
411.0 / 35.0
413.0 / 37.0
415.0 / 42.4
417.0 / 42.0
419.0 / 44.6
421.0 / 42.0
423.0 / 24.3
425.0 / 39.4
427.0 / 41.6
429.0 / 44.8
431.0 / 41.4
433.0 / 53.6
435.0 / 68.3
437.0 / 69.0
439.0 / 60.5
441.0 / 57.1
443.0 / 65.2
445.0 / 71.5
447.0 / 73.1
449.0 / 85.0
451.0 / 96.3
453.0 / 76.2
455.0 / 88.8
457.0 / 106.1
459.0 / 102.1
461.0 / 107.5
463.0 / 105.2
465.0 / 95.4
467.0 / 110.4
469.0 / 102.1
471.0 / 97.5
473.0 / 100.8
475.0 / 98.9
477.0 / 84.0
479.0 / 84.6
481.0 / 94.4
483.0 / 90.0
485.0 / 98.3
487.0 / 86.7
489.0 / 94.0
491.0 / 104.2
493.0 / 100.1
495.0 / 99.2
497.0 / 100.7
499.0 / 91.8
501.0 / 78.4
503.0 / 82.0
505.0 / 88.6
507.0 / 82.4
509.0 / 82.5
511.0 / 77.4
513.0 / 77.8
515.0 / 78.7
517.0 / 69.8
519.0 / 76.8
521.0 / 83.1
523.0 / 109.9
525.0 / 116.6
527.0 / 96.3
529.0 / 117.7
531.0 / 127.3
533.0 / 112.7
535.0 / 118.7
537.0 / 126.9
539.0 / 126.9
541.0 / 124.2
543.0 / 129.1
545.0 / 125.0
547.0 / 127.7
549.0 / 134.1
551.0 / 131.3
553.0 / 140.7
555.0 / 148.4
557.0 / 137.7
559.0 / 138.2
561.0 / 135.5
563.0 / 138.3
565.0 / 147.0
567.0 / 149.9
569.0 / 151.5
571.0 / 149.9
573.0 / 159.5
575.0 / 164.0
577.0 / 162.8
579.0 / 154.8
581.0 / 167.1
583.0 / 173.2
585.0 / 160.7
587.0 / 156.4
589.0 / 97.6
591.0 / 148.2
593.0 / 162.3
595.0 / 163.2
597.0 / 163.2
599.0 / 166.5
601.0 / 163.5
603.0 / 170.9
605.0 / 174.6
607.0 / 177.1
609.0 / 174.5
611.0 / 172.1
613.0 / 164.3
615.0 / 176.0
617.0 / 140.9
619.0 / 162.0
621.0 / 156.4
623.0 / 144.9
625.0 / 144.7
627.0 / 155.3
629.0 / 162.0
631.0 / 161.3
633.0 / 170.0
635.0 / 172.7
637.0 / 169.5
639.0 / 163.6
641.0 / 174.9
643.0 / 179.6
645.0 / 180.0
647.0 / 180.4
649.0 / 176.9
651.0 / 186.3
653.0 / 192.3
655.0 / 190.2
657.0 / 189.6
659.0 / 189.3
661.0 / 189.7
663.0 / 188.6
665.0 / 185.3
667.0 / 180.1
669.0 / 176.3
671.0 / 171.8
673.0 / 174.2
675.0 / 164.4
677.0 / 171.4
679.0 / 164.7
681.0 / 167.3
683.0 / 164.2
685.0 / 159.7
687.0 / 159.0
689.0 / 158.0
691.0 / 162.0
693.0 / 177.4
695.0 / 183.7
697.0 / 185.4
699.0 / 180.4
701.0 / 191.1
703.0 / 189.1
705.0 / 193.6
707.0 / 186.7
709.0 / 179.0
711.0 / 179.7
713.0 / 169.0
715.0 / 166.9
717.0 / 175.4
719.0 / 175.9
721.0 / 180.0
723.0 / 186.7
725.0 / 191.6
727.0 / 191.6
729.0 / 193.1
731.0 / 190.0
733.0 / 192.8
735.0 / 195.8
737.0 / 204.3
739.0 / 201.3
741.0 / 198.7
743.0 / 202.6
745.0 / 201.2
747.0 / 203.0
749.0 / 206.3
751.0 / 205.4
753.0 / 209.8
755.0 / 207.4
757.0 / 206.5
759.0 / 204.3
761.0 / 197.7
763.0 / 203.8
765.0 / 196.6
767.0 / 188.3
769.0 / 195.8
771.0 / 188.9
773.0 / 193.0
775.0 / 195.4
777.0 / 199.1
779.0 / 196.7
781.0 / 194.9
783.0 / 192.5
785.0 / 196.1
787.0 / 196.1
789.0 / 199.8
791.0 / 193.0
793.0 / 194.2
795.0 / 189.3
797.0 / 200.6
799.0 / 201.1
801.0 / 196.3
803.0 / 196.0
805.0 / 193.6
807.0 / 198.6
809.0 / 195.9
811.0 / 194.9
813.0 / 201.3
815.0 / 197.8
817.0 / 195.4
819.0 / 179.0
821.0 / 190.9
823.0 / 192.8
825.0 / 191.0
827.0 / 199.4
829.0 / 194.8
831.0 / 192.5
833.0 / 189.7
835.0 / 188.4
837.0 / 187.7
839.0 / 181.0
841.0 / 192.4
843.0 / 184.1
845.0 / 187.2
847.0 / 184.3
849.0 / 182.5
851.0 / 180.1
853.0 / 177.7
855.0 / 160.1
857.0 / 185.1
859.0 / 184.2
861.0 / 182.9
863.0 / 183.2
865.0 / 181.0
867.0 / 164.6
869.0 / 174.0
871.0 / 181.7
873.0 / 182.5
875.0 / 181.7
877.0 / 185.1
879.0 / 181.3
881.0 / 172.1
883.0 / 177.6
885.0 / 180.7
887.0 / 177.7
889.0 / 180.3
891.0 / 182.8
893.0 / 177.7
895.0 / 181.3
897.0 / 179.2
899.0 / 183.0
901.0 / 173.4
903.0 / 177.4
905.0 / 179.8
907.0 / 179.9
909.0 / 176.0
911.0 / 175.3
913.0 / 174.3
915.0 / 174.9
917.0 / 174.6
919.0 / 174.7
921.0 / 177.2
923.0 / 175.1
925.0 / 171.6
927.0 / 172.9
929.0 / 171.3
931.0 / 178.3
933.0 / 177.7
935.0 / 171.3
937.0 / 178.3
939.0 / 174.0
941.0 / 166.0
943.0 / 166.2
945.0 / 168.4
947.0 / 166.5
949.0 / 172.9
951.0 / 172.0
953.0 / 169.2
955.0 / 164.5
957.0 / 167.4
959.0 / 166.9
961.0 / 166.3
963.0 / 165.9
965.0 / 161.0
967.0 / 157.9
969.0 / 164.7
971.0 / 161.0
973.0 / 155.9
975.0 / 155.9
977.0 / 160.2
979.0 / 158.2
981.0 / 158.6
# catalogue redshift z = 0.00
